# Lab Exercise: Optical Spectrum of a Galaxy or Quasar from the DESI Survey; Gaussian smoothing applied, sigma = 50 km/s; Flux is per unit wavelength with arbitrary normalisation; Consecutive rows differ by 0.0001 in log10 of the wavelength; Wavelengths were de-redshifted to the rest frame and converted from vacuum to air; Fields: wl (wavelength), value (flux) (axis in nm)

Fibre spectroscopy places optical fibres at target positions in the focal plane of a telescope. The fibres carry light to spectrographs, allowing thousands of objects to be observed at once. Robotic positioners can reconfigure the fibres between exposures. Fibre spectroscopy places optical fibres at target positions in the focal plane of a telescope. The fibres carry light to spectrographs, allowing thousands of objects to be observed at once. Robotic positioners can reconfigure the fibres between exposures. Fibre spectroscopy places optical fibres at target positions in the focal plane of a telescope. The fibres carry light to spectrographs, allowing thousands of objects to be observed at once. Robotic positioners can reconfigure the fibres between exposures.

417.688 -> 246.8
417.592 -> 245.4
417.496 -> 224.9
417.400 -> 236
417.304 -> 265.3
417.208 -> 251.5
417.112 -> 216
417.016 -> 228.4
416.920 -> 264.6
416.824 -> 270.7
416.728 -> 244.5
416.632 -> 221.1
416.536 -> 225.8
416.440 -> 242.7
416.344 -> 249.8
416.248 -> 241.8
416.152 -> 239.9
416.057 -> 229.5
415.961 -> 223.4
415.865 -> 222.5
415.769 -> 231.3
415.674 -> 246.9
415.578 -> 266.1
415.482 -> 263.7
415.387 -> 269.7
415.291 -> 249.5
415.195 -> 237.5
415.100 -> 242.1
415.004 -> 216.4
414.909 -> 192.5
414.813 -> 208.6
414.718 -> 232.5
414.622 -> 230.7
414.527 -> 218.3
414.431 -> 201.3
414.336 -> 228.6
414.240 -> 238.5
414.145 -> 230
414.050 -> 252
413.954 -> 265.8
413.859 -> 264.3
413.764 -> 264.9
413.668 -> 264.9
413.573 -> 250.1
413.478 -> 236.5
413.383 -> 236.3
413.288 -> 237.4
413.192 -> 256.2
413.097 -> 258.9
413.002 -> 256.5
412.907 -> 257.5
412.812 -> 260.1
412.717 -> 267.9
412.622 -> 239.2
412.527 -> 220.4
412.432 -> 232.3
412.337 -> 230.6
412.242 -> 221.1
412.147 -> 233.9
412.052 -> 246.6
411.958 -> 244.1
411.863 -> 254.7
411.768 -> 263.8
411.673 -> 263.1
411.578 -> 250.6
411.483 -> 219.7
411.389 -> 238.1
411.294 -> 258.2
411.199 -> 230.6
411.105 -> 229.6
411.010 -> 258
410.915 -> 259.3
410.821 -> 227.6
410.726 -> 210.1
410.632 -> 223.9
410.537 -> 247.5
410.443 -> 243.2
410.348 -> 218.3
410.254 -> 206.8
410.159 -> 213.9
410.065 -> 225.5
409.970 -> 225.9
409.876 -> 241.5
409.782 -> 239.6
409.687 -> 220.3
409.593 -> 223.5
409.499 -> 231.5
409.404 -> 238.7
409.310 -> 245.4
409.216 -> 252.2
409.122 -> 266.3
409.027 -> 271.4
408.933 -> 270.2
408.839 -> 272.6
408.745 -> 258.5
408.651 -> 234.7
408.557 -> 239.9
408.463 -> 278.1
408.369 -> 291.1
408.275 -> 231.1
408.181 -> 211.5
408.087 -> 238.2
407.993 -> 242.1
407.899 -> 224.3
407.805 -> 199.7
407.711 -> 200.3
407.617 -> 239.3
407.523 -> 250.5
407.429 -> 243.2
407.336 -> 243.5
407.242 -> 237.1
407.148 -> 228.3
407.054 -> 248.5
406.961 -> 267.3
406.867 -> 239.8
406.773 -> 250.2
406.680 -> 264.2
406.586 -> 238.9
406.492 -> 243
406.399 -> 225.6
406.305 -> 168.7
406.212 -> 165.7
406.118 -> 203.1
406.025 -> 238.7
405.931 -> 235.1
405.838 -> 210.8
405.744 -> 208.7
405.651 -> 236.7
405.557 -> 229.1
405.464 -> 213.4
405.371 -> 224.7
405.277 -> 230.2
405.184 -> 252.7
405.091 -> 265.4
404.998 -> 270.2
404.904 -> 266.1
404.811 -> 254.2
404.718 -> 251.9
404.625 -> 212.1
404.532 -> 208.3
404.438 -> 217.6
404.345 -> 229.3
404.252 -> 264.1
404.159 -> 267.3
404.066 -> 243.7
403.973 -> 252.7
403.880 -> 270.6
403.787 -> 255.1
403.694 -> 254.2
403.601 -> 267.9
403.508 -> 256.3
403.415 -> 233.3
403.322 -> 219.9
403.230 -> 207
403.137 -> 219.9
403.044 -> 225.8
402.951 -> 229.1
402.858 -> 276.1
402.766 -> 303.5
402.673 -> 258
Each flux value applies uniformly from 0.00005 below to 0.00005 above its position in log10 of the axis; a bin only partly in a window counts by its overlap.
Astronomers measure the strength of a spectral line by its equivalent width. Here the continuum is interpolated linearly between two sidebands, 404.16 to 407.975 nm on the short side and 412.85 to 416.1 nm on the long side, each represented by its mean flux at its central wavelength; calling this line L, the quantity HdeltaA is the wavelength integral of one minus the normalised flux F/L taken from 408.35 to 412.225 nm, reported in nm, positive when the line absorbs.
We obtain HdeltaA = -0.10 nm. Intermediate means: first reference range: 233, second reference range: 241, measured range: 243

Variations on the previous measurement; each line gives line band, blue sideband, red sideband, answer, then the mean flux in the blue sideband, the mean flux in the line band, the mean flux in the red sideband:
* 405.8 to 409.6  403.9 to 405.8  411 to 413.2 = 0.059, 240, 238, 245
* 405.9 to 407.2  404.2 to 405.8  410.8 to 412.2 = 0.051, 237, 230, 245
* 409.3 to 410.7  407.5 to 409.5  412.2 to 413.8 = 0.094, 245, 229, 246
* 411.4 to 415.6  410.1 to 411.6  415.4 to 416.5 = -0.079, 233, 242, 242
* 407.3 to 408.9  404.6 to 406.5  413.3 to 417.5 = -0.067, 229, 241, 240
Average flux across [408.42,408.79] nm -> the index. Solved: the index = 253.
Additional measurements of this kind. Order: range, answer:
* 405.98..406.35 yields 194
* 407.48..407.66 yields 245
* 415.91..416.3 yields 234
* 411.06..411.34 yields 240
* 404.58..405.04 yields 251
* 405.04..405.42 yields 244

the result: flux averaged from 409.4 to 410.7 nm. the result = 228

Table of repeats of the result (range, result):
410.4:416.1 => 241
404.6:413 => 238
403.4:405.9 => 243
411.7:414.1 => 249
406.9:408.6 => 240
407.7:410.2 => 241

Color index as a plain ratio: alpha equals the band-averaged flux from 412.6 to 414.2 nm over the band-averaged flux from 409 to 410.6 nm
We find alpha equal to 1.1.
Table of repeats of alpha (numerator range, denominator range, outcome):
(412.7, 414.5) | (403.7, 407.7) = 1.05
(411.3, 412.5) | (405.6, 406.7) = 1.11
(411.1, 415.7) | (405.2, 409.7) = 1.03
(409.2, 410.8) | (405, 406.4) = 1.03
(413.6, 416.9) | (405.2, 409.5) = 1.01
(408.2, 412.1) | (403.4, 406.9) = 1.02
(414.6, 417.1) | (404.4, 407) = 1.03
